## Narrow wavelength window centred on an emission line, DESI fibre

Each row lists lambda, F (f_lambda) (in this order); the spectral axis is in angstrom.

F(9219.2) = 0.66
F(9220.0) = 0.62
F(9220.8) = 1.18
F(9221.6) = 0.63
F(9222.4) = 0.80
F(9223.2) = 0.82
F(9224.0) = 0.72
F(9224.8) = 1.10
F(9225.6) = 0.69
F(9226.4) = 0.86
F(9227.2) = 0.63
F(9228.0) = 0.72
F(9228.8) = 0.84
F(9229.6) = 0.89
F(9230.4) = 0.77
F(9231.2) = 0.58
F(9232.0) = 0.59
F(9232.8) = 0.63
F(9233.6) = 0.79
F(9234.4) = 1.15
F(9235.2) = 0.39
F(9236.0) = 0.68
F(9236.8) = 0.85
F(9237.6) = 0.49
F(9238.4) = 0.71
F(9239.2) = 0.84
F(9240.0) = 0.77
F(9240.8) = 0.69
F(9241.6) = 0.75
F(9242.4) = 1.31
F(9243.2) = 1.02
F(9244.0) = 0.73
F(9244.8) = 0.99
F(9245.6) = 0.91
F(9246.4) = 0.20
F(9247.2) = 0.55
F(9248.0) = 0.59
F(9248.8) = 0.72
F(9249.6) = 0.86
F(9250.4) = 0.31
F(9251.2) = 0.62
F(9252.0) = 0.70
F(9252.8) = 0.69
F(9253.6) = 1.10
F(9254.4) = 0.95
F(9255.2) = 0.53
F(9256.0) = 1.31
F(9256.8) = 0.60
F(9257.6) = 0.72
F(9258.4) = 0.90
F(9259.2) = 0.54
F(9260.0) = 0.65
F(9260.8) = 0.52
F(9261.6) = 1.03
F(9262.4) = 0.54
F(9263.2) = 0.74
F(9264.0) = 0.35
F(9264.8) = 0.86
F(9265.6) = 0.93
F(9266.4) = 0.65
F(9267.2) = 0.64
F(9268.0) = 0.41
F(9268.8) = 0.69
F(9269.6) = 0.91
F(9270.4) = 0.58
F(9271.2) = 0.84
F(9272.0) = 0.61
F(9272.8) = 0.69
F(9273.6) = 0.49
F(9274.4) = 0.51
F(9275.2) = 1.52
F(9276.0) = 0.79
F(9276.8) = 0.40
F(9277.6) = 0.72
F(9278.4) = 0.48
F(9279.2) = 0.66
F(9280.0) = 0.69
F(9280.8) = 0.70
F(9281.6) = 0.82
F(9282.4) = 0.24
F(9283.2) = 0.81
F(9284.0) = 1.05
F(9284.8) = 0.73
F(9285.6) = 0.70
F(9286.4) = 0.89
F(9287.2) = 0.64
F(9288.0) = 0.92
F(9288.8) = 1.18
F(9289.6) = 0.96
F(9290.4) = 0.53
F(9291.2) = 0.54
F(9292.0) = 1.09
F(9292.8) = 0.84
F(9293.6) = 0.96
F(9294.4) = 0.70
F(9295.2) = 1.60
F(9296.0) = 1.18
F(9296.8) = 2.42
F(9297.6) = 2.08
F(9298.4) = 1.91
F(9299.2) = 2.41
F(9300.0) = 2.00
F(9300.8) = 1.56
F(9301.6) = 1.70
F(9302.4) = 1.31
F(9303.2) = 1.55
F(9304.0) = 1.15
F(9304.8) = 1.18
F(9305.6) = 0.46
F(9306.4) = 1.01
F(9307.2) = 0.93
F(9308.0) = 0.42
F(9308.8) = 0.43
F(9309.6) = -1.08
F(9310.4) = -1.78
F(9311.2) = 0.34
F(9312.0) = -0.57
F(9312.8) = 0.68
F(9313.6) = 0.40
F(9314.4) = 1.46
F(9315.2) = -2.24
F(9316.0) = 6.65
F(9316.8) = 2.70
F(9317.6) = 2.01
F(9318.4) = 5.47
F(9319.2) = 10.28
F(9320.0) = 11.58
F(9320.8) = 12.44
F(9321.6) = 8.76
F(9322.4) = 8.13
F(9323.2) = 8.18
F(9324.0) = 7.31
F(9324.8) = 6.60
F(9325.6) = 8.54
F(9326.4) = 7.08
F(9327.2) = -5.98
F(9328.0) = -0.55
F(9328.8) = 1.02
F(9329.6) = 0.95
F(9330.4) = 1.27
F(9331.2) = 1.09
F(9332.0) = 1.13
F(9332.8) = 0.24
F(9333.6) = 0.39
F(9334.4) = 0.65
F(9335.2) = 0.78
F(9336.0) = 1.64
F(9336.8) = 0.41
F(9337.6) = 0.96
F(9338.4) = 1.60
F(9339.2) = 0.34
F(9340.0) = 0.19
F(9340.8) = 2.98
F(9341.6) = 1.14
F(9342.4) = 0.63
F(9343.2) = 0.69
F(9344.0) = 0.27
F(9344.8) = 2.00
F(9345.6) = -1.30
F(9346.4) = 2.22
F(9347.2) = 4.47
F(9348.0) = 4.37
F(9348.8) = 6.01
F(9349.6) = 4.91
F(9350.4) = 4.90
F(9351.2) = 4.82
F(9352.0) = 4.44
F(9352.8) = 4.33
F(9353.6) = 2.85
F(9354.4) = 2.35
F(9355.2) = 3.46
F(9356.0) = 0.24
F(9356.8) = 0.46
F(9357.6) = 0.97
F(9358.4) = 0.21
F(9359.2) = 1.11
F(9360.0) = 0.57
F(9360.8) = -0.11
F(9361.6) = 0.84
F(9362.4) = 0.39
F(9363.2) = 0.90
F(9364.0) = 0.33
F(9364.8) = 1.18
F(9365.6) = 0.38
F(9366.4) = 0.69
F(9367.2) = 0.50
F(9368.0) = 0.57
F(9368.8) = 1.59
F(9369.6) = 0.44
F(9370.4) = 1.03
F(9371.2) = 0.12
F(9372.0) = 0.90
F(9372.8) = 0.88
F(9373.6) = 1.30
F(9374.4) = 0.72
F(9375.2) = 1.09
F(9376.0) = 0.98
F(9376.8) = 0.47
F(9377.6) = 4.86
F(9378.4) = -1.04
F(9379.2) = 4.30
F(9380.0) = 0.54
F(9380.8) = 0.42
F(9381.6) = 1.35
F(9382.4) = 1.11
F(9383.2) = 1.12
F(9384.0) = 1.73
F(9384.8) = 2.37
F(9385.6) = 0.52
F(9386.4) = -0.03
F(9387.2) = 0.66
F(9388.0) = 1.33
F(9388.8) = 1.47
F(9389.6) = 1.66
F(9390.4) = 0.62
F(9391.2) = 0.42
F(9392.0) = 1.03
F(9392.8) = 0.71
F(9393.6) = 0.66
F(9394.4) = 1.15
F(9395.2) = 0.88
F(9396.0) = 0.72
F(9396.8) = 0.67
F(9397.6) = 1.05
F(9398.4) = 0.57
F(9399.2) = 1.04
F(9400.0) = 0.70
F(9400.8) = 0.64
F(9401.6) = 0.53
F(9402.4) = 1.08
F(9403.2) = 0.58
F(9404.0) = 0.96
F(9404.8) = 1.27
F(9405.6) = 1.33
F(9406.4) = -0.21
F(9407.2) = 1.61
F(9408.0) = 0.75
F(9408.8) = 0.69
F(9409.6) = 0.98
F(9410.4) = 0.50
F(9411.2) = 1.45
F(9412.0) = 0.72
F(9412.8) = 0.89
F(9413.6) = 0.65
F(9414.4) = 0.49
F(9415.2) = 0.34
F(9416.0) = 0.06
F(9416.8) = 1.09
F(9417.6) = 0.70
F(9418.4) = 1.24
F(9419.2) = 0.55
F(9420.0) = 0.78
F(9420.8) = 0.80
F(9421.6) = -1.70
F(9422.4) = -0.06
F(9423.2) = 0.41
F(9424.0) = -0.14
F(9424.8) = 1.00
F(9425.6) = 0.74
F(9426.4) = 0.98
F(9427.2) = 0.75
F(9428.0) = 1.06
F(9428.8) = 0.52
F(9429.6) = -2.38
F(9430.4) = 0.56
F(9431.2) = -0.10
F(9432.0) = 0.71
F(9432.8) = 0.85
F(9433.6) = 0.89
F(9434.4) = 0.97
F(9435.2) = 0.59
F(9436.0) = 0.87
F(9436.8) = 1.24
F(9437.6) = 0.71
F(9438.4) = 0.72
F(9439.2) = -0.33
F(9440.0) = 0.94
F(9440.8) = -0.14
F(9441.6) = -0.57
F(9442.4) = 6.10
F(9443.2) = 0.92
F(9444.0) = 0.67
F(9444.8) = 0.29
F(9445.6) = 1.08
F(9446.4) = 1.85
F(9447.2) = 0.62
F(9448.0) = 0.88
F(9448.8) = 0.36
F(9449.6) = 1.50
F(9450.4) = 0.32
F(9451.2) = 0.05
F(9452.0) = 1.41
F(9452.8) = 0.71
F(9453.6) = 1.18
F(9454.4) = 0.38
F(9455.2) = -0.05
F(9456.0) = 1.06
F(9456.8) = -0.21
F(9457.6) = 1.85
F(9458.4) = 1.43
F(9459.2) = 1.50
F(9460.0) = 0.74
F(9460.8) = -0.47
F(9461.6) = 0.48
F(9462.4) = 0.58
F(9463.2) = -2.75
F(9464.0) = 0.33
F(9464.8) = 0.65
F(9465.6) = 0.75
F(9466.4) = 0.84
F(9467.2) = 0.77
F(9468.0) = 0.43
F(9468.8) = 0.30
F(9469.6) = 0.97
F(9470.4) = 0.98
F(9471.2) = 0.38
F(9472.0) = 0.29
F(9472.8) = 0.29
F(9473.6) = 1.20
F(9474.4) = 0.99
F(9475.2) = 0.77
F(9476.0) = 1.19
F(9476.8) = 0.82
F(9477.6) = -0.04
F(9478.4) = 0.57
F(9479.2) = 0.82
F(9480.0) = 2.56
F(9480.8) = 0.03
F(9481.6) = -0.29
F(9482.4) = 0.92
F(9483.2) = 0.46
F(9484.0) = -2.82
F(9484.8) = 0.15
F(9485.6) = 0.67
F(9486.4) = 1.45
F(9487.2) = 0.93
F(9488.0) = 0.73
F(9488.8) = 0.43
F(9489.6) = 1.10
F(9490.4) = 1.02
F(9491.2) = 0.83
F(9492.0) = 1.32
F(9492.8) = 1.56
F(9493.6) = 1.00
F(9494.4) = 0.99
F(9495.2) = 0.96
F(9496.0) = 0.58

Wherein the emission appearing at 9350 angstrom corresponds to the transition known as [N II]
